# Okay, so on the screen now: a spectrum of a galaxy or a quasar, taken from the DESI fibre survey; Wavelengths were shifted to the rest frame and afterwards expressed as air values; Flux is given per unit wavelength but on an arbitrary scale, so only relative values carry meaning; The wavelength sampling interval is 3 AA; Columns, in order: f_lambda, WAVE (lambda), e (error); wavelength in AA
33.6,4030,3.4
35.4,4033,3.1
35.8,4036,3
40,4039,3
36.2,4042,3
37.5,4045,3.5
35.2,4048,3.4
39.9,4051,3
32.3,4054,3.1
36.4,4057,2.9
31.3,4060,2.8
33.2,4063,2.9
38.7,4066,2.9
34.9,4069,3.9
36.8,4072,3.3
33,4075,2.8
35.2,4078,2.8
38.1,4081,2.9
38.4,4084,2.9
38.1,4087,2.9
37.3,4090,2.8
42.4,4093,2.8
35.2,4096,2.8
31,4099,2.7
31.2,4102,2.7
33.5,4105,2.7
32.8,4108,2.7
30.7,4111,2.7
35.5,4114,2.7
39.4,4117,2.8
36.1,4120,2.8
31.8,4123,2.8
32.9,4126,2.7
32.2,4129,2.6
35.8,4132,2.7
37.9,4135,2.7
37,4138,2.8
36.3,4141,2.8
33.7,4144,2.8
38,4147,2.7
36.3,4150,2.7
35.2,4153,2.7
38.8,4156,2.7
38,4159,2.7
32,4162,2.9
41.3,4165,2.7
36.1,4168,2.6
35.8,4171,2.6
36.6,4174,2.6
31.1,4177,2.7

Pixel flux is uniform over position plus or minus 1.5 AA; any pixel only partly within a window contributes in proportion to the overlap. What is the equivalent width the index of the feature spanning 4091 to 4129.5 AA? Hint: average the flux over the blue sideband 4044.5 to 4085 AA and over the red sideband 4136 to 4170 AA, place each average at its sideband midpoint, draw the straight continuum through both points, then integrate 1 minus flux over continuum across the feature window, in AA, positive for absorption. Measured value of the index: 2.0 AA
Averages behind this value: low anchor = 35.7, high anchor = 36.6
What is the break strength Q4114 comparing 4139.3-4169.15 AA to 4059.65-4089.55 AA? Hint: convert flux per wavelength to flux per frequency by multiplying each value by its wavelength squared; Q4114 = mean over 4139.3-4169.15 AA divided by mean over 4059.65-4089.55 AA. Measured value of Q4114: 1.1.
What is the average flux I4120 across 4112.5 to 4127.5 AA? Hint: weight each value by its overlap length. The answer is 35.1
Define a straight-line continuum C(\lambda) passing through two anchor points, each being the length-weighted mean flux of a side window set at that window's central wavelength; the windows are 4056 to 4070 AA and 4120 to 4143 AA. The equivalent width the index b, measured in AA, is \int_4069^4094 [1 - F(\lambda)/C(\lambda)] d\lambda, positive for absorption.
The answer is -1.7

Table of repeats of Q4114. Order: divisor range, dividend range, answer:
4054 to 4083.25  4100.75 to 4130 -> 0.98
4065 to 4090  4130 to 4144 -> 1.02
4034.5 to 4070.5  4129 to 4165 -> 1.06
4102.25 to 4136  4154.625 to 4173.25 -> 1.10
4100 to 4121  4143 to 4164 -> 1.08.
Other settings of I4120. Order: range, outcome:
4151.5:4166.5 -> 37.1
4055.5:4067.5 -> 34.9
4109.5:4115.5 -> 33.1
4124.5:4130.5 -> 32.6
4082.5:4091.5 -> 37.9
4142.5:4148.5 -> 35.9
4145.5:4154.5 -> 36.5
